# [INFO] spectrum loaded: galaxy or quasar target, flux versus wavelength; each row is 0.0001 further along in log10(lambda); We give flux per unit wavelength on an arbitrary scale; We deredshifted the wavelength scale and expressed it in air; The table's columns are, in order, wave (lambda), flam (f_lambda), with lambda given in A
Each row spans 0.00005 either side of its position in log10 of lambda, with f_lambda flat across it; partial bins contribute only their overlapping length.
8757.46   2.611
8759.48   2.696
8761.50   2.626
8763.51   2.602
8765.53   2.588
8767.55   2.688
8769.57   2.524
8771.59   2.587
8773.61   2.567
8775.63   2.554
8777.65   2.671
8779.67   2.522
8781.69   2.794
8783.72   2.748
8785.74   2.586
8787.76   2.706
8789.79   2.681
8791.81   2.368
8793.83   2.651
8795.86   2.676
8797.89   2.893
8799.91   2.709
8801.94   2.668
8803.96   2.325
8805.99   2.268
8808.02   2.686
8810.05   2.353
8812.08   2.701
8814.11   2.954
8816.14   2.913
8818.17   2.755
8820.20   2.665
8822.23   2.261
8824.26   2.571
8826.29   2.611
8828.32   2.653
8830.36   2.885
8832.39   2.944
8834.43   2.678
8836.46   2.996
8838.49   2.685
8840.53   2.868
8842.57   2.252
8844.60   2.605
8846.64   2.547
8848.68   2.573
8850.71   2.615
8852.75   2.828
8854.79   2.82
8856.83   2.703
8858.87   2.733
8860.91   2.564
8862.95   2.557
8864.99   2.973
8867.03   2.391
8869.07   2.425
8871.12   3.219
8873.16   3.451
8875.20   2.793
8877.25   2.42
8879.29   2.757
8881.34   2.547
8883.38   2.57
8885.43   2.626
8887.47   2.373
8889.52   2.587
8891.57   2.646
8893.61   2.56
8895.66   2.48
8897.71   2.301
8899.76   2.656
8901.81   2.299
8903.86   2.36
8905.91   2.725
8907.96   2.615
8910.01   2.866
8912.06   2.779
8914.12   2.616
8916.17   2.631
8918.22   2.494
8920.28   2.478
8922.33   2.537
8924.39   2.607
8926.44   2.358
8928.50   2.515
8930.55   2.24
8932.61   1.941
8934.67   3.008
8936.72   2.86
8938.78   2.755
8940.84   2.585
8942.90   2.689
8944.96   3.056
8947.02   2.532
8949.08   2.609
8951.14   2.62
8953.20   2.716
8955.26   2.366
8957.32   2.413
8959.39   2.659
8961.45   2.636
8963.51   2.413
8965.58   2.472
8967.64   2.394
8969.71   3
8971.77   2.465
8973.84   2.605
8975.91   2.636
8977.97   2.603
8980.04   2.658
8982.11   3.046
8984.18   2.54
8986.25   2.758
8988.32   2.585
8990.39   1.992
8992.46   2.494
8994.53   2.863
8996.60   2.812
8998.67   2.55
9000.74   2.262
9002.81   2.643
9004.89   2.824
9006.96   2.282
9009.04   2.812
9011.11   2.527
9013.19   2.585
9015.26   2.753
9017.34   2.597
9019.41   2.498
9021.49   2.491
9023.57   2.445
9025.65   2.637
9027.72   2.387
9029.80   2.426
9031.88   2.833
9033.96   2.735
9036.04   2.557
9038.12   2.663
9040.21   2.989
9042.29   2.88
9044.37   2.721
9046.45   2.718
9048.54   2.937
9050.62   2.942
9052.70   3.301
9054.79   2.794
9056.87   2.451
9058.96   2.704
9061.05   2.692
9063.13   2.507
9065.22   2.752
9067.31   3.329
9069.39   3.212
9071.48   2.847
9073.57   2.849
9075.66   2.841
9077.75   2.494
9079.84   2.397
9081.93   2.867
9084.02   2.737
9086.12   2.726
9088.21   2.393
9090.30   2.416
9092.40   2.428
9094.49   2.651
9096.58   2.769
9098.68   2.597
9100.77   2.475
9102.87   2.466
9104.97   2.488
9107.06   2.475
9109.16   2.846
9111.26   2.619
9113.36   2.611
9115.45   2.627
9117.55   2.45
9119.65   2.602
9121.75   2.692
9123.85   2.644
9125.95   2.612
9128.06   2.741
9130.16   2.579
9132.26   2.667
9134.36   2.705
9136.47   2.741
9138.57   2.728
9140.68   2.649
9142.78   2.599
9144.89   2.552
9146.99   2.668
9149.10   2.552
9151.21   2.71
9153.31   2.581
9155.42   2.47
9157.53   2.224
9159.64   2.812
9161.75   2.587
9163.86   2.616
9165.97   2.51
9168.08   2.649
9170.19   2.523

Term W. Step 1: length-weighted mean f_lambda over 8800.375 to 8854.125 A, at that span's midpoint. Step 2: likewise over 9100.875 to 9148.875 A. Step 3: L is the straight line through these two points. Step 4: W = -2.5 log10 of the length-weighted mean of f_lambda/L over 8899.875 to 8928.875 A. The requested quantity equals 0.03 mag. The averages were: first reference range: 2.65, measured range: 2.57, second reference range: 2.62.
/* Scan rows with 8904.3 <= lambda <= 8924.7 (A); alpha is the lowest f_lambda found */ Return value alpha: 2.478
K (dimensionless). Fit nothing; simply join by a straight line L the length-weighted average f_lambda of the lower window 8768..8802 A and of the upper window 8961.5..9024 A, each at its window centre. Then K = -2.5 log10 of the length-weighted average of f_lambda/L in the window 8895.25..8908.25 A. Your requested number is 0.05 mag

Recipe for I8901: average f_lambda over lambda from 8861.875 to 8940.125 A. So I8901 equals 2.61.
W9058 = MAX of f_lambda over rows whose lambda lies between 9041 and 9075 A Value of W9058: 3.329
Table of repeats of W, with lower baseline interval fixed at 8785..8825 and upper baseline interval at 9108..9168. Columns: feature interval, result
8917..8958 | 0.021 mag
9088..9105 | 0.039 mag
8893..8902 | 0.065 mag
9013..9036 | 0.017 mag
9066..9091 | -0.058 mag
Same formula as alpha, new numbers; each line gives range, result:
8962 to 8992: 1.992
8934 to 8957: 2.366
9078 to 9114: 2.393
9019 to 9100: 2.387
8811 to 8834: 2.261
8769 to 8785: 2.522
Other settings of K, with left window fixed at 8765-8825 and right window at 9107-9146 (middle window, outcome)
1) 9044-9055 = -0.111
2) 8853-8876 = -0.064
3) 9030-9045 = -0.045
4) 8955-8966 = 0.055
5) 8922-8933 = 0.109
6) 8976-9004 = 0.013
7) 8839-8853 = 0.009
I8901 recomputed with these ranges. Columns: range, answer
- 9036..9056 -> 2.86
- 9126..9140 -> 2.68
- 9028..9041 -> 2.67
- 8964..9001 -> 2.6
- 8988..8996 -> 2.49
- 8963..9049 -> 2.62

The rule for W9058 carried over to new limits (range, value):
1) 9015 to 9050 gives 2.989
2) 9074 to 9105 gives 2.867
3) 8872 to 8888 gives 3.451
